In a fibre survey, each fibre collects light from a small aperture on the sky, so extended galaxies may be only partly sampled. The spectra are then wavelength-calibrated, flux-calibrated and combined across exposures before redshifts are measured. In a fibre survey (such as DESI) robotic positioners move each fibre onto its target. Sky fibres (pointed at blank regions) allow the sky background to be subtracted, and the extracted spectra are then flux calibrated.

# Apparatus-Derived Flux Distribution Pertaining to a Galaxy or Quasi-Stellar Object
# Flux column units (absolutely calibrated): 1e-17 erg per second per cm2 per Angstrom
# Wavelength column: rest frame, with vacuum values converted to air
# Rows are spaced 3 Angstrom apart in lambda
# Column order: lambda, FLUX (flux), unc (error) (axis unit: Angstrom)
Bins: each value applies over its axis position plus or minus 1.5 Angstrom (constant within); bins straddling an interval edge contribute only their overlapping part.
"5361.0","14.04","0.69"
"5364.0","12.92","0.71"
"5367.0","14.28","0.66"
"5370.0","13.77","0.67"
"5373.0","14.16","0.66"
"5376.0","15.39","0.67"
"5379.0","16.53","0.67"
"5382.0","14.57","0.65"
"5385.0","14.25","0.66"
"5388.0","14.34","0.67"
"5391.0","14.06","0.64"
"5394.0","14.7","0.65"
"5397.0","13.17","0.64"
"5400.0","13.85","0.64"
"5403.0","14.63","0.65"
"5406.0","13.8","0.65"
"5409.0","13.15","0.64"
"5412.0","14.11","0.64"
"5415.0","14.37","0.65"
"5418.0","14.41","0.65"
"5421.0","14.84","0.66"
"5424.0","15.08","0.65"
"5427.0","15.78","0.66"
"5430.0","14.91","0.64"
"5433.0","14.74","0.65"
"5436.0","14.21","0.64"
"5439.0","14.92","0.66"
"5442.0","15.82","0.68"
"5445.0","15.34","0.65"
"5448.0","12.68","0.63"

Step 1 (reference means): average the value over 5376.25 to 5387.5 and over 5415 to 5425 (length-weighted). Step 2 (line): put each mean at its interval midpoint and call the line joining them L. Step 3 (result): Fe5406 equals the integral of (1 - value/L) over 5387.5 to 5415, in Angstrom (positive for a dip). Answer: 1.7 Angstrom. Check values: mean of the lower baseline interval 15.1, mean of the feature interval 14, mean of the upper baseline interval 14.7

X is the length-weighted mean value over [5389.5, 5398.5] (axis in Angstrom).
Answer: 14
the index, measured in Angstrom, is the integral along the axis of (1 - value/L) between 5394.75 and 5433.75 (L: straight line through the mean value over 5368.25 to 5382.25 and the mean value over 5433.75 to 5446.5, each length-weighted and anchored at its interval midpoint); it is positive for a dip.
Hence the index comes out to 1.6 Angstrom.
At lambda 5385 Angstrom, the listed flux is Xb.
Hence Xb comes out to 14.25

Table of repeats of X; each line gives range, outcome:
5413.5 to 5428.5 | 14.9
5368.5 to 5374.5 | 14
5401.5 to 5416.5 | 14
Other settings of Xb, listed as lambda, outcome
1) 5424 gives 15.08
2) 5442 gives 15.82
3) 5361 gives 14.04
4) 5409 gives 13.15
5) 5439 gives 14.92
